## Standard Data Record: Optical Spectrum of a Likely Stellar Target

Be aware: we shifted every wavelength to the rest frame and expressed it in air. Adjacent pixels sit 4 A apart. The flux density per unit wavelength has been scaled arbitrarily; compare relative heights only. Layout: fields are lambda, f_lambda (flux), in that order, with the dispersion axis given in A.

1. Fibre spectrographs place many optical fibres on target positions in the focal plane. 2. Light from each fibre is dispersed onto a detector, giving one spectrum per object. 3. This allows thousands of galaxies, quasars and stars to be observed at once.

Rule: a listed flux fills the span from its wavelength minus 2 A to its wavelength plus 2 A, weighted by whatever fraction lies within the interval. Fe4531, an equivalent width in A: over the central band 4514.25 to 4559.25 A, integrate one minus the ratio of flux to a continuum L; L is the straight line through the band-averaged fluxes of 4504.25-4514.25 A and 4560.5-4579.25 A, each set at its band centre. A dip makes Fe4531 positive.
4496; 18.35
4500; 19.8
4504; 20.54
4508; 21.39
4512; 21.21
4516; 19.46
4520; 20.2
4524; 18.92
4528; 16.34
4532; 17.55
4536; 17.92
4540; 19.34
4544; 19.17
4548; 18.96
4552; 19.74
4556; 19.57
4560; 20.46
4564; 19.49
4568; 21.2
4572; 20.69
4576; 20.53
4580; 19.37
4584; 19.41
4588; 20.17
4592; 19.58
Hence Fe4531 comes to 4.15 A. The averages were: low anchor 21.1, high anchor 20.4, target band 18.9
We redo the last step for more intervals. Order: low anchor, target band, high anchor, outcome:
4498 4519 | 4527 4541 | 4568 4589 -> 1.8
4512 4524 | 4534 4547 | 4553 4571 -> 0.8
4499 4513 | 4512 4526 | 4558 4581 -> 0.6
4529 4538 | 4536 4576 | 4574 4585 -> -2.4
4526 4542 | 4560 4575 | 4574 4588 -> -1.0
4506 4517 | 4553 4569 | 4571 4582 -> 0.2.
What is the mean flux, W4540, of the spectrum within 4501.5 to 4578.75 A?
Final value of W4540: 19.6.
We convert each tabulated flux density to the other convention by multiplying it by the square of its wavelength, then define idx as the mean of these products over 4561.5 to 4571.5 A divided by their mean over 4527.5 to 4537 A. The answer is 1.2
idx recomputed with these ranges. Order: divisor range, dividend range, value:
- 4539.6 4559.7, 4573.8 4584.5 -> 1.03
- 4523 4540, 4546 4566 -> 1.12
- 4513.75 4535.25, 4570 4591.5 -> 1.11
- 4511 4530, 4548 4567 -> 1.05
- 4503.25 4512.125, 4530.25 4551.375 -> 0.90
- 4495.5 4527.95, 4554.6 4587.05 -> 1.04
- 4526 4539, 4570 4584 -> 1.17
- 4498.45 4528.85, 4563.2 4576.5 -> 1.06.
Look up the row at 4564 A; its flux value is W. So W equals 19.49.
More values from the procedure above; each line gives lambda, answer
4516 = 19.46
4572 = 20.69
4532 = 17.55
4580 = 19.37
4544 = 19.17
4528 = 16.34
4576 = 20.53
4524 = 18.92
